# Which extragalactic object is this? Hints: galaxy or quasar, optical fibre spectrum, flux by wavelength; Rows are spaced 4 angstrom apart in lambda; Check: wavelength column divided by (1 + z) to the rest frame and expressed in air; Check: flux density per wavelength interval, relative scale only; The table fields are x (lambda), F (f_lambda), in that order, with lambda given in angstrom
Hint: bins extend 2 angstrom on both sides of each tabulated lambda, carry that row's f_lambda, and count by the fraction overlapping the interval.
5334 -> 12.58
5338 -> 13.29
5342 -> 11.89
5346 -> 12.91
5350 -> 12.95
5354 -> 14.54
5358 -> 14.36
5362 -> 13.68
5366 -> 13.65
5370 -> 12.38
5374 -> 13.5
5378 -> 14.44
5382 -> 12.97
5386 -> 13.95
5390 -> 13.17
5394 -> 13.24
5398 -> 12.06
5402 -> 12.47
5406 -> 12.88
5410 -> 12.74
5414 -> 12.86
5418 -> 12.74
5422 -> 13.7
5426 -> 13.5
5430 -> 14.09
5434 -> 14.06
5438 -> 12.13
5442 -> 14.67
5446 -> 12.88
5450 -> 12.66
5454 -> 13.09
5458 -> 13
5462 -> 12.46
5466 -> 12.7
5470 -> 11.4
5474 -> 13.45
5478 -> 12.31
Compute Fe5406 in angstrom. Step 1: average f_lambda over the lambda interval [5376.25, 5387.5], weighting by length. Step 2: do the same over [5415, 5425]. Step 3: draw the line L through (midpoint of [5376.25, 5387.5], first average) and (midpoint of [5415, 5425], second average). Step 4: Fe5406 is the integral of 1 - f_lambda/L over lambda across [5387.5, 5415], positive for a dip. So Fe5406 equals 1.41 angstrom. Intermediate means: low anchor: 13.8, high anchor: 13.2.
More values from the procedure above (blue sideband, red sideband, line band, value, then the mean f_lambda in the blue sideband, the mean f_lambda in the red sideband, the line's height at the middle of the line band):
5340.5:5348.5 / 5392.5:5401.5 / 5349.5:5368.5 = -2.1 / 12.5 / 12.6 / 12.5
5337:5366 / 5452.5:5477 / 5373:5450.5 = -1.4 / 13.4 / 12.7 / 13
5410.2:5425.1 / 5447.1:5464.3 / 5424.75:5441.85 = -0.8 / 13.1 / 12.8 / 13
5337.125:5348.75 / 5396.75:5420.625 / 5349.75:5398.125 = -3.3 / 12.7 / 12.7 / 12.7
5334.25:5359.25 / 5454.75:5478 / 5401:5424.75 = -0.1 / 13.2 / 12.6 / 12.9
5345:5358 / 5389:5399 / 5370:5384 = -0.3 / 13.6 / 12.9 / 13.2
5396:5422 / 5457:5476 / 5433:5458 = -1.1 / 12.7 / 12.6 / 12.6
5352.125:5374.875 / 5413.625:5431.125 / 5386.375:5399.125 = 0.5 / 13.7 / 13.4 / 13.5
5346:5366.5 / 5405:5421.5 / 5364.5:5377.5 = 0.2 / 13.8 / 12.9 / 13.5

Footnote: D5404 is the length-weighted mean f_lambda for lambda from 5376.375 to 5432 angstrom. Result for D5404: 13.2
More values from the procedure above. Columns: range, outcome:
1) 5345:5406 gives 13.3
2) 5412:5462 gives 13.2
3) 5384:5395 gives 13.5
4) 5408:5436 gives 13.4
